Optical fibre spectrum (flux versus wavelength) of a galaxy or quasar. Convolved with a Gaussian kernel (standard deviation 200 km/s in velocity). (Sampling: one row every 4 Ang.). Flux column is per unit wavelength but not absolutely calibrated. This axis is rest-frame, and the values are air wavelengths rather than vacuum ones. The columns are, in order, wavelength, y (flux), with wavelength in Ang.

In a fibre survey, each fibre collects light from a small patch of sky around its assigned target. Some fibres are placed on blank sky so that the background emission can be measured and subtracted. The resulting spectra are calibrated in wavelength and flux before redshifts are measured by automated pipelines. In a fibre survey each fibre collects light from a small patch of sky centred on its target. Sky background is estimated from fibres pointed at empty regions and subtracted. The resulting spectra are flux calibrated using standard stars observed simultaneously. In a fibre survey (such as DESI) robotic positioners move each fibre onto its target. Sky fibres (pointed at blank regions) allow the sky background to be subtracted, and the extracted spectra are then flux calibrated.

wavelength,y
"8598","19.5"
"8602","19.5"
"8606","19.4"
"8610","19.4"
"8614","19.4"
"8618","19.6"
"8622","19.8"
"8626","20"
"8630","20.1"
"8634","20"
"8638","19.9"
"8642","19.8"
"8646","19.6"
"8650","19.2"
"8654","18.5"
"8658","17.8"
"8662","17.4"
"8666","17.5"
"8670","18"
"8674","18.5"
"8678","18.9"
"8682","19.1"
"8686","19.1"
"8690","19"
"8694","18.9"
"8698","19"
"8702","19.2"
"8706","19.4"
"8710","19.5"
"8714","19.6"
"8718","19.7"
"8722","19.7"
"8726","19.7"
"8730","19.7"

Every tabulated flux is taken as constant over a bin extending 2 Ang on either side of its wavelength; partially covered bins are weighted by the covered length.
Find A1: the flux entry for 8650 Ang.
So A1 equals 19.2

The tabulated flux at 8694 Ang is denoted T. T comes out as 18.9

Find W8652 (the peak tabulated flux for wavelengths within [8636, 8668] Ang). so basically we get 19.9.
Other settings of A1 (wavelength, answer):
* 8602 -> 19.5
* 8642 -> 19.8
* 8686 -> 19.1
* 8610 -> 19.4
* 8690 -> 19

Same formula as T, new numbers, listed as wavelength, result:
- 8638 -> 19.9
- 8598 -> 19.5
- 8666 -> 17.5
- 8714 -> 19.6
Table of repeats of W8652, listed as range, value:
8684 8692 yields 19.1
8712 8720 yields 19.7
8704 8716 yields 19.6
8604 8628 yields 20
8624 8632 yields 20.1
